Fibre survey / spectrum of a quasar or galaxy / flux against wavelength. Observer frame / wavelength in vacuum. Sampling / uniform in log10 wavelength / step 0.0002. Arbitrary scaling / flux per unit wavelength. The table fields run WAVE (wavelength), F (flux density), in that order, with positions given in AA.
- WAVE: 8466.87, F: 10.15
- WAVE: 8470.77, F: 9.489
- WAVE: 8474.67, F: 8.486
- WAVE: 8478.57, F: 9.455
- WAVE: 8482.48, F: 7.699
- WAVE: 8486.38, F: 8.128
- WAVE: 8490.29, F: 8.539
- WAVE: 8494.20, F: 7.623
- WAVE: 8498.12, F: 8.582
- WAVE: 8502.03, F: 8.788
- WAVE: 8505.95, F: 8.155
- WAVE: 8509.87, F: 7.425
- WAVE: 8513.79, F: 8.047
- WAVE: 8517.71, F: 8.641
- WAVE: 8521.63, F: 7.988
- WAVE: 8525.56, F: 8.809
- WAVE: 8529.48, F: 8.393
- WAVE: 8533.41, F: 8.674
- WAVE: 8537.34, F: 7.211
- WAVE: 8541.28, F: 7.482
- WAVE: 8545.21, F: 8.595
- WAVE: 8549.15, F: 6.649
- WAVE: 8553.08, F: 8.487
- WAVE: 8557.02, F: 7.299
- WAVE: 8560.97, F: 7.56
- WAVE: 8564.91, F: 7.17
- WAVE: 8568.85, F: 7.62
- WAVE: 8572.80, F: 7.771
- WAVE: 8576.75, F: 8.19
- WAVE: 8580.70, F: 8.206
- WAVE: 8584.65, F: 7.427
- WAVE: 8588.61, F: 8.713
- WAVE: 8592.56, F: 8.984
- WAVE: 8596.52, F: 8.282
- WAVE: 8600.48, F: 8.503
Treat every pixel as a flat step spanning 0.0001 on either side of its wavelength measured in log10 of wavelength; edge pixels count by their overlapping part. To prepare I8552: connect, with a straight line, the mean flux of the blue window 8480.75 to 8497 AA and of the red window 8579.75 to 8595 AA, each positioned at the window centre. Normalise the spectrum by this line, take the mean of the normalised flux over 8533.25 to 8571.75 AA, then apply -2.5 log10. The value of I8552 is 0.082 mag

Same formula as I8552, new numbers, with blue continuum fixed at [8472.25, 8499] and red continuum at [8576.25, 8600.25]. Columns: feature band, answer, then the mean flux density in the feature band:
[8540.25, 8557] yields 0.08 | 7.77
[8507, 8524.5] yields 0.04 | 8.07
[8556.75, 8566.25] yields 0.14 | 7.36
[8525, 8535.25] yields -0.03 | 8.6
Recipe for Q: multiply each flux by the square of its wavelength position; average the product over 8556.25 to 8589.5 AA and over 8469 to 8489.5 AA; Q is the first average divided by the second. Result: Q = 0.9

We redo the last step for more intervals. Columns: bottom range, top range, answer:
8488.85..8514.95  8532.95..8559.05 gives 0.96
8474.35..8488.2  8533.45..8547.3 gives 0.95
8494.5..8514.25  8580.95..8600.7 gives 1.05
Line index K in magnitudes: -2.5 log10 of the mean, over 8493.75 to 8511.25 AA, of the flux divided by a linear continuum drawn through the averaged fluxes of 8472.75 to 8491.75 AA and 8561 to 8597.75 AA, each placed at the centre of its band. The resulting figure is 0.03 mag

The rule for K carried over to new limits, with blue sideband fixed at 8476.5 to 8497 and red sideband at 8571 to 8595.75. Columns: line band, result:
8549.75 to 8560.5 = 0.08 mag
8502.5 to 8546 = 0.02 mag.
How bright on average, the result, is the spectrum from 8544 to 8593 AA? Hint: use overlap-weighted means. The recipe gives 7.85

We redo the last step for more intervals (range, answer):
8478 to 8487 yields 8.32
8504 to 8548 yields 8.1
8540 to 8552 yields 7.65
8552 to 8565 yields 7.63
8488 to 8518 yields 8.2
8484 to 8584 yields 7.99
